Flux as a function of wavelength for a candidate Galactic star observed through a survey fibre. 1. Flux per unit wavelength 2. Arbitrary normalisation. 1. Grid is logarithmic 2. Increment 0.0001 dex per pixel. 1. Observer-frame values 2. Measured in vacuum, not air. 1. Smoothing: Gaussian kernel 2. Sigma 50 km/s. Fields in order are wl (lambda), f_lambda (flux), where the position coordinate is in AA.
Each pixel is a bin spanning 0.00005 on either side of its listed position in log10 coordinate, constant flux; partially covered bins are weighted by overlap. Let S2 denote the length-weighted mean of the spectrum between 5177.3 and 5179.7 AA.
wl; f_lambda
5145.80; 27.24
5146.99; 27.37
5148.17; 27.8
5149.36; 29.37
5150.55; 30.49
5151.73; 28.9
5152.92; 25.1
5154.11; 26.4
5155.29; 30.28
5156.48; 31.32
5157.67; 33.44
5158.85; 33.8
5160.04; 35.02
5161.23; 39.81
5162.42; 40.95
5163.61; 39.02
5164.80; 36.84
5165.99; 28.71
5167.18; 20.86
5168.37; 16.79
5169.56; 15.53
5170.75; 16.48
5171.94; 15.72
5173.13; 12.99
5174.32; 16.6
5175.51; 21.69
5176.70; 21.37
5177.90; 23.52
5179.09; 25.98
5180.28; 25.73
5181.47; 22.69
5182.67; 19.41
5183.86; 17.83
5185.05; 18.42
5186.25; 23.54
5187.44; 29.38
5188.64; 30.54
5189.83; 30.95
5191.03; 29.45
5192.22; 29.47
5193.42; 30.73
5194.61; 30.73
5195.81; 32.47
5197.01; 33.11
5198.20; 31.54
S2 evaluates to 24.8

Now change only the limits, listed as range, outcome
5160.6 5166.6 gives 37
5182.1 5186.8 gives 19.8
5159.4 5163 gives 38.5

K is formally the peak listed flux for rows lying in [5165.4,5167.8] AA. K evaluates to 28.71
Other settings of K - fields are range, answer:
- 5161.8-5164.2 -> 40.95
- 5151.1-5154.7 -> 28.9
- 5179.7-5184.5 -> 25.73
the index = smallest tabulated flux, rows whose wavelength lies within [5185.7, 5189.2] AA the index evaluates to 23.54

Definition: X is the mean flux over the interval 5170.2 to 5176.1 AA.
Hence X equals 16.7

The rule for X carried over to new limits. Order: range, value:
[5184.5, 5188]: 23.8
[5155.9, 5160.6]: 33.4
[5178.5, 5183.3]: 23.4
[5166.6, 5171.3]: 17.4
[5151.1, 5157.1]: 28.4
